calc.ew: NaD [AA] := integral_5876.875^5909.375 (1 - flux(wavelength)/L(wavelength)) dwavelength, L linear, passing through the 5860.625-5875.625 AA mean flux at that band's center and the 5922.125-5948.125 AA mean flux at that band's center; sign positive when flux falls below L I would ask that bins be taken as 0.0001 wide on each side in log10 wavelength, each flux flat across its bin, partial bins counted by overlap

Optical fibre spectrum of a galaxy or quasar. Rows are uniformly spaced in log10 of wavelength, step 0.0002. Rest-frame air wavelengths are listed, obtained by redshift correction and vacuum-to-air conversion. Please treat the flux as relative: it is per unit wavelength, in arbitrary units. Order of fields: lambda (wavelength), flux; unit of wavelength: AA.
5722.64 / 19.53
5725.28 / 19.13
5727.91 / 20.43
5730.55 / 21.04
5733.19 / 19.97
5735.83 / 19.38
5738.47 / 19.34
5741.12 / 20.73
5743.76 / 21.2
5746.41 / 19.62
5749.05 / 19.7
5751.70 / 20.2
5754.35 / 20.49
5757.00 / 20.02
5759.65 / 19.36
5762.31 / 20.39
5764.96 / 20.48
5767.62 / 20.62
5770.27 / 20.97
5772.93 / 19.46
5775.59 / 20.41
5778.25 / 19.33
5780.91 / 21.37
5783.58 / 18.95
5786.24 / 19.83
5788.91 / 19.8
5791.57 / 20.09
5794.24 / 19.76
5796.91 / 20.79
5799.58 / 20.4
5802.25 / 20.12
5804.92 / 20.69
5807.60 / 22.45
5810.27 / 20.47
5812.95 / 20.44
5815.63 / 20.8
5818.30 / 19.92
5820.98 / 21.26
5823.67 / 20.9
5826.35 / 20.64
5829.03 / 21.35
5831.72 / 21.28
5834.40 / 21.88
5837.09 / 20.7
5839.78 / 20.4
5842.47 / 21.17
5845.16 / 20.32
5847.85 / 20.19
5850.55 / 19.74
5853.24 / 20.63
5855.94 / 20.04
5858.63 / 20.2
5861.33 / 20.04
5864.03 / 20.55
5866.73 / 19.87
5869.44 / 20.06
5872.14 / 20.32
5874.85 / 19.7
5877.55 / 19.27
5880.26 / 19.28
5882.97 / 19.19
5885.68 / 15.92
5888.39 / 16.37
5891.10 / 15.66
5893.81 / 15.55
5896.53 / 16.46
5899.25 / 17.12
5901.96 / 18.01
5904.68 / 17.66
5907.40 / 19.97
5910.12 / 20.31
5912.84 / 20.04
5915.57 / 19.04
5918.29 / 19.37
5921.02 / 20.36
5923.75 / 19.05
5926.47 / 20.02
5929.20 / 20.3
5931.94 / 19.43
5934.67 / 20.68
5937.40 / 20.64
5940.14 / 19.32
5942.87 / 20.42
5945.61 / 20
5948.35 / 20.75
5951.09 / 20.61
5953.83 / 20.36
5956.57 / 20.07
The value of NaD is 4.1 AA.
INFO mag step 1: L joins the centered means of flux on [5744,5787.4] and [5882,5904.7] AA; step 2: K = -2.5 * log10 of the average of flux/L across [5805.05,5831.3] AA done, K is -0.12 mag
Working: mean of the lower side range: 20.1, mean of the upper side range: 16.8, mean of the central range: 20.9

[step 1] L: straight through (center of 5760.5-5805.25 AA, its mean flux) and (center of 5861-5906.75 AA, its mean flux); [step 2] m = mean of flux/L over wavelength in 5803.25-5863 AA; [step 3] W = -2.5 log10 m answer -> -0.080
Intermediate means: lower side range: 20.2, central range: 20.7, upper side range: 18.3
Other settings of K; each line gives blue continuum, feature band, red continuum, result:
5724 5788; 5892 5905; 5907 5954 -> 0.19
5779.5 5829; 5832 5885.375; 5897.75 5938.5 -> -0.01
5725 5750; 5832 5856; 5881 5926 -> -0.10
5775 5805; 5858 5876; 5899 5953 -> -0.01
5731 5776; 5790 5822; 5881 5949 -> -0.05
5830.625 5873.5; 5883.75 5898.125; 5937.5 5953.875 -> 0.25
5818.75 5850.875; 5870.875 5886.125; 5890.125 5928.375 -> 0.02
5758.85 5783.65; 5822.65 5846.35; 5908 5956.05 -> -0.04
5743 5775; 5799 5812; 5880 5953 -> -0.05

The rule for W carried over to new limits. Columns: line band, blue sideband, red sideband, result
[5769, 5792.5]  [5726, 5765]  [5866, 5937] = -0.01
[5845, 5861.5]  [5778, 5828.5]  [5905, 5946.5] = 0.00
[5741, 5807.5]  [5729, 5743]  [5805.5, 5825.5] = 0.01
